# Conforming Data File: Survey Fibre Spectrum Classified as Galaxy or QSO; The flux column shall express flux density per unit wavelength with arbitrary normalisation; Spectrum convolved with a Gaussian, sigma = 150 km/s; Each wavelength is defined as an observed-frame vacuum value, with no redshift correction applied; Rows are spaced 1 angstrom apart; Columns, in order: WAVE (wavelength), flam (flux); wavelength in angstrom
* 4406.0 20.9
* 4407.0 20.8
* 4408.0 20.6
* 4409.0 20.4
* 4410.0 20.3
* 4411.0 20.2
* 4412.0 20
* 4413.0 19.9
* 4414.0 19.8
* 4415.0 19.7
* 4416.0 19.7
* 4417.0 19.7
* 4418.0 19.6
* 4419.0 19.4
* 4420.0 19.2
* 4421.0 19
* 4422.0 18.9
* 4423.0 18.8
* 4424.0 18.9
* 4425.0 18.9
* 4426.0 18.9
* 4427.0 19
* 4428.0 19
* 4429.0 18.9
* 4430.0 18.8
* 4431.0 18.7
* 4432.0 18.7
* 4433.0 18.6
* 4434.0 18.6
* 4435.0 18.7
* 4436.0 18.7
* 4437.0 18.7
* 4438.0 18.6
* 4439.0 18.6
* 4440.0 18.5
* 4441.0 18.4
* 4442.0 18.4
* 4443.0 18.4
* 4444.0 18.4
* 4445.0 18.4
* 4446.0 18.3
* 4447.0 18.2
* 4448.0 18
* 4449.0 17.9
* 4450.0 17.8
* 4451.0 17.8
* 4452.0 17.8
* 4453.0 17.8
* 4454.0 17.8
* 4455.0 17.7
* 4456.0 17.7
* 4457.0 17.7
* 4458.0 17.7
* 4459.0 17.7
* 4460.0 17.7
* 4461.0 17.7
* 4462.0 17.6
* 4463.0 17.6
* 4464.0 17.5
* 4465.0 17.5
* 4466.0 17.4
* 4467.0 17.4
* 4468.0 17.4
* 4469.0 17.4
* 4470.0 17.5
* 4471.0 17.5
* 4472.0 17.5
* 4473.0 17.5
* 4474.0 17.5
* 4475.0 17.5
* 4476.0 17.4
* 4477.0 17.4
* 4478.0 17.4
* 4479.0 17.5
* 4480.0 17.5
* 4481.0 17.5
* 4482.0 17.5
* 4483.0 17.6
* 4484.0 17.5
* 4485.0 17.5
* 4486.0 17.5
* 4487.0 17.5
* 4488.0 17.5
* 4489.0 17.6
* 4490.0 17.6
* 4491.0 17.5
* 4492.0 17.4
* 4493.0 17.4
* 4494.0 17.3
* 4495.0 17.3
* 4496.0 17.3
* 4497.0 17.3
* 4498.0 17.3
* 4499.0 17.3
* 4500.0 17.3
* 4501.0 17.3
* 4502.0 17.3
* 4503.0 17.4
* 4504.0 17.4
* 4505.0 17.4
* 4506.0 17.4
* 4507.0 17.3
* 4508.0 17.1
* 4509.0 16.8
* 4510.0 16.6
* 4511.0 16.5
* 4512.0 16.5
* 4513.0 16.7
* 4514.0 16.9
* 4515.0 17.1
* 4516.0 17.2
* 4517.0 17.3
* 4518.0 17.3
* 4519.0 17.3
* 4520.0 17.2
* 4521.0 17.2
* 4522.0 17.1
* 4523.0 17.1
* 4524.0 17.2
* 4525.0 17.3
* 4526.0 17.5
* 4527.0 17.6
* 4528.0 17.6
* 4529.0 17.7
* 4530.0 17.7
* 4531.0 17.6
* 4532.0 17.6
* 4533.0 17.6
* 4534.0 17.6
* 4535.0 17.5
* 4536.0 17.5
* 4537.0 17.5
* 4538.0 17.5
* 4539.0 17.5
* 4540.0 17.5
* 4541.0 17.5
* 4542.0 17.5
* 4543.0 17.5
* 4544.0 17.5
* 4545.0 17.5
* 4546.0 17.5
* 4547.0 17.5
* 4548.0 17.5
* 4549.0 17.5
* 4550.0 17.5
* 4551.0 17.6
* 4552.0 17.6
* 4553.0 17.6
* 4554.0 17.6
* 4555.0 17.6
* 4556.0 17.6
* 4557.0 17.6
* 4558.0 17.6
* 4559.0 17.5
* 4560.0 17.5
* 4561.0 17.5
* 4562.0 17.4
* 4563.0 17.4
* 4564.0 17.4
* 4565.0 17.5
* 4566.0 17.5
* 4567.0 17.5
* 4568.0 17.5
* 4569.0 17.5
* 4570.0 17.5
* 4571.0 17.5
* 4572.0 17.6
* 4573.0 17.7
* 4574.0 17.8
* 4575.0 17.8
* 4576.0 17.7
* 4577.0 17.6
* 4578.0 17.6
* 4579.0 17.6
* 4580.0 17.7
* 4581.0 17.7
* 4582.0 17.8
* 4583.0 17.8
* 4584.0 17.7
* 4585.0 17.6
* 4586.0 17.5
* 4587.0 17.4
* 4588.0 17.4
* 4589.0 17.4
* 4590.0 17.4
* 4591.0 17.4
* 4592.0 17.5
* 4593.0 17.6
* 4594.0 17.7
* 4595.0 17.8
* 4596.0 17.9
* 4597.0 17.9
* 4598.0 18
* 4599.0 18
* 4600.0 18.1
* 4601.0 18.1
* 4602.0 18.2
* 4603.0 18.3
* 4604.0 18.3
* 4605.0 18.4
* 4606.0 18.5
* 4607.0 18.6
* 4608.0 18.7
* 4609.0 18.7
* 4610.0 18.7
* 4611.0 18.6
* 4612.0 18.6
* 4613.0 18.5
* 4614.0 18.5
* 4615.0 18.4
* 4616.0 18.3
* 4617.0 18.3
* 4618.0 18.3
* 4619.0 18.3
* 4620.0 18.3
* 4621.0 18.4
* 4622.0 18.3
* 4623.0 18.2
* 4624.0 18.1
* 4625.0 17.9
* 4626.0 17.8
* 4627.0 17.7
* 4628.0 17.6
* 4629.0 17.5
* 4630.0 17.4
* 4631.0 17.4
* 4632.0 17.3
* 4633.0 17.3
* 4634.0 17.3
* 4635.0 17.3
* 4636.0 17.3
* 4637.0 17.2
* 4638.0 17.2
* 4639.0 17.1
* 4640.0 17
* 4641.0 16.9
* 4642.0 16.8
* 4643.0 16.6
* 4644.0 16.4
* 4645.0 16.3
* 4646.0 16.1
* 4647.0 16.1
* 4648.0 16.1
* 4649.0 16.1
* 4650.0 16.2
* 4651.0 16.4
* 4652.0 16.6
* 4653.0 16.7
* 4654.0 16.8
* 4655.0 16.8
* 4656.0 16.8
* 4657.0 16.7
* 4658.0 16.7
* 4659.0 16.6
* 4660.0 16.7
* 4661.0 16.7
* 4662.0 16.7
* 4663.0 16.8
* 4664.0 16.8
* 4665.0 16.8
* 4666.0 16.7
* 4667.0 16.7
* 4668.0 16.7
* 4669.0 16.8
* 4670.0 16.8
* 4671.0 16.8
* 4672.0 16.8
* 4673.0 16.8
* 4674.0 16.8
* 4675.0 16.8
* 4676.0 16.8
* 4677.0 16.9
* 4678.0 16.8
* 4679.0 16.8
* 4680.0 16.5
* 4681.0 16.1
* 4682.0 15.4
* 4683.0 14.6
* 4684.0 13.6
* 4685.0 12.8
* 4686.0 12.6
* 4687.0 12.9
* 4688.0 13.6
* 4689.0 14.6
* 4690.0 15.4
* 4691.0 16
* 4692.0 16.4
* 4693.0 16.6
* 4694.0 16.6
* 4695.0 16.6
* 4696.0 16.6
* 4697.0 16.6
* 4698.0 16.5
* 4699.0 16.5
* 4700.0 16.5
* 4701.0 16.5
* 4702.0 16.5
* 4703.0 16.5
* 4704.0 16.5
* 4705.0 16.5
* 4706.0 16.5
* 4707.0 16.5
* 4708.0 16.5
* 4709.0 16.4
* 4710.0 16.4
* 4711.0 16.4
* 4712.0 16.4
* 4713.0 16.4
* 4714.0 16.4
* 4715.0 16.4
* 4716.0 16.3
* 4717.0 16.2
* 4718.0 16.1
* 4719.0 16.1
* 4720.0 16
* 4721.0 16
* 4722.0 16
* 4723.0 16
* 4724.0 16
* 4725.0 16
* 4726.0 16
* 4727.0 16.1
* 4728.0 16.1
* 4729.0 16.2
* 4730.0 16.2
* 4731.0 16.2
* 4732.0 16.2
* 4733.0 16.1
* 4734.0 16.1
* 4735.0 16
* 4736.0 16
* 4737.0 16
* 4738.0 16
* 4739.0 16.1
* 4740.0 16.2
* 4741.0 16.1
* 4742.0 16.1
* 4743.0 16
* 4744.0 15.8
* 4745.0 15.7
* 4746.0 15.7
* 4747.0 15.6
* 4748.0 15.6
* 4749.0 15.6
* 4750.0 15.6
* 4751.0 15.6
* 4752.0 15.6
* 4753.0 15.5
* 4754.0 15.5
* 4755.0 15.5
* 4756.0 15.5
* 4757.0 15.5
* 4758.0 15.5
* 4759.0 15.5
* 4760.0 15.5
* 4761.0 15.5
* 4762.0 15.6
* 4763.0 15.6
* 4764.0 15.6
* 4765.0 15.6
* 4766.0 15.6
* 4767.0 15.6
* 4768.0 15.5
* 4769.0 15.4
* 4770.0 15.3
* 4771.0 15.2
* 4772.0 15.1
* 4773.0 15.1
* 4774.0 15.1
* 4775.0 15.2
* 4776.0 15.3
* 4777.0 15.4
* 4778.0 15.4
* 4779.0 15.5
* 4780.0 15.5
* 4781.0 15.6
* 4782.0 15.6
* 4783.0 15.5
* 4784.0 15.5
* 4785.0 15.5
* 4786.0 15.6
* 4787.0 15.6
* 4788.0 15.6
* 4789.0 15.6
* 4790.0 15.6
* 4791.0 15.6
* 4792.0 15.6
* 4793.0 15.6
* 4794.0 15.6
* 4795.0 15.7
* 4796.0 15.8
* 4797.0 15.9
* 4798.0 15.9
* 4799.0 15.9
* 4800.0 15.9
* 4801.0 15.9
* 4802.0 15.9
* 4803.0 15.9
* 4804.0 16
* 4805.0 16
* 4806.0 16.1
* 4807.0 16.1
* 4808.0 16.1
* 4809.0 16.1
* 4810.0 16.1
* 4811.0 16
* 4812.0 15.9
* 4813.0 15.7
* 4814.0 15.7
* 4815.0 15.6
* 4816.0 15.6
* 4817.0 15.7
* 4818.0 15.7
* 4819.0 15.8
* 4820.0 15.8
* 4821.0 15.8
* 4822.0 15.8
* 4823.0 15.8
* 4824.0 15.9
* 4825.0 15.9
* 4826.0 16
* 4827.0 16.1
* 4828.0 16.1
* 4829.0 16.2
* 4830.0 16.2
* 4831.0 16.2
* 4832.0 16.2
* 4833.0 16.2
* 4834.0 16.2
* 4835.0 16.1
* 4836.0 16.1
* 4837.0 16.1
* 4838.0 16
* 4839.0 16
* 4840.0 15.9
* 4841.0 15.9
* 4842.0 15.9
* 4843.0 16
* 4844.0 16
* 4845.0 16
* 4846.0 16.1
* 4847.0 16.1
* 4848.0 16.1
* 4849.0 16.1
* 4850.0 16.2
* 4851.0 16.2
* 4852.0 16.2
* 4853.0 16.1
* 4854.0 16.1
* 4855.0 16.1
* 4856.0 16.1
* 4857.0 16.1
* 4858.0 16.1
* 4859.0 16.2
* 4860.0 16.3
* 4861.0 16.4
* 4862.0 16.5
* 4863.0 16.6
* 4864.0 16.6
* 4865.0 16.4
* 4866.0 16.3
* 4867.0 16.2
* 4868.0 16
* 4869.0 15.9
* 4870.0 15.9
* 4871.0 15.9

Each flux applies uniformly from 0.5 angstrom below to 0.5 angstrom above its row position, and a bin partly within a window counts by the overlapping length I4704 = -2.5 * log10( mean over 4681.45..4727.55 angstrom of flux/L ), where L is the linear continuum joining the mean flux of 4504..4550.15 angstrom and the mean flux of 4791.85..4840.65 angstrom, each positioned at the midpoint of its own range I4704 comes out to 0.040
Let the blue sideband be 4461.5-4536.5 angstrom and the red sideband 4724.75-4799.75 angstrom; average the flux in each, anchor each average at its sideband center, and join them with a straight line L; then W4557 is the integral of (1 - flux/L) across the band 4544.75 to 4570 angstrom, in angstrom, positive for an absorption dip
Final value -0.8 angstrom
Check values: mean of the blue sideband 17.4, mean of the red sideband 15.7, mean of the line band 17.5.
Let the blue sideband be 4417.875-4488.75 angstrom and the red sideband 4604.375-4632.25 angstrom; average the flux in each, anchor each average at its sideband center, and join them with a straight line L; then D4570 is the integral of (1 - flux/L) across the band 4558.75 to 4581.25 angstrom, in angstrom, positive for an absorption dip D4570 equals 0.7 angstrom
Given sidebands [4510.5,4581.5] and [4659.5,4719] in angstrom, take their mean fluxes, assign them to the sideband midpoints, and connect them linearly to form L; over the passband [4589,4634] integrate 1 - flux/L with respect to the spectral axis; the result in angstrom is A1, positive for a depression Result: -3.2 angstrom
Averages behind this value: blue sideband 17.5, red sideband 16.2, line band 18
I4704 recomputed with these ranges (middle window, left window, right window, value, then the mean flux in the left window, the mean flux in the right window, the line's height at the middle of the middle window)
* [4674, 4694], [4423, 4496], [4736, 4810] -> 0.06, 17.9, 15.7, 16.3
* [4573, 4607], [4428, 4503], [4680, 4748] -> -0.06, 17.8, 15.9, 16.9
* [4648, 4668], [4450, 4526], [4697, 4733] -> 0.00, 17.4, 16.3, 16.6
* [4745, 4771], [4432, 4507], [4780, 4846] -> 0.04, 17.7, 15.9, 16.2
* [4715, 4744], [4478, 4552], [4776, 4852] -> 0.01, 17.4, 15.9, 16.3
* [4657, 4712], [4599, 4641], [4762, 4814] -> 0.06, 18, 15.6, 17.1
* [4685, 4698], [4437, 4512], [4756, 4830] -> 0.07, 17.6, 15.7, 16.3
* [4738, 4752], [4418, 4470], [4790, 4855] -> 0.04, 18.3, 16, 16.4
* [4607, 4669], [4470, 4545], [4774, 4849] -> -0.04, 17.4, 15.8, 16.7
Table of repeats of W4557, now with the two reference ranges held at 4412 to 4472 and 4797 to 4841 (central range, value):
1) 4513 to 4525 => 0.5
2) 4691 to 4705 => 0.2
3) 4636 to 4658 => 0.6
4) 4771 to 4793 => 1.0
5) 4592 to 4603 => -0.3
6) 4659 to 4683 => 0.4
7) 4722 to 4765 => 1.6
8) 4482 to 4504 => 0.8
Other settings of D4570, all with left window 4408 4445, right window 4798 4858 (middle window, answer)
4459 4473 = 0.9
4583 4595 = 0.2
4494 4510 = 1.1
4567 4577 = 0.2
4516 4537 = 1.0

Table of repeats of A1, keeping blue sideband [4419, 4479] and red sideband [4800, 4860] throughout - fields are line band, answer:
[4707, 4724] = 0.4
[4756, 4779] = 1.3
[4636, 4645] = 0.1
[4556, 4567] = 0.0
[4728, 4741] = 0.3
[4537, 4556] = 0.1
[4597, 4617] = -1.3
